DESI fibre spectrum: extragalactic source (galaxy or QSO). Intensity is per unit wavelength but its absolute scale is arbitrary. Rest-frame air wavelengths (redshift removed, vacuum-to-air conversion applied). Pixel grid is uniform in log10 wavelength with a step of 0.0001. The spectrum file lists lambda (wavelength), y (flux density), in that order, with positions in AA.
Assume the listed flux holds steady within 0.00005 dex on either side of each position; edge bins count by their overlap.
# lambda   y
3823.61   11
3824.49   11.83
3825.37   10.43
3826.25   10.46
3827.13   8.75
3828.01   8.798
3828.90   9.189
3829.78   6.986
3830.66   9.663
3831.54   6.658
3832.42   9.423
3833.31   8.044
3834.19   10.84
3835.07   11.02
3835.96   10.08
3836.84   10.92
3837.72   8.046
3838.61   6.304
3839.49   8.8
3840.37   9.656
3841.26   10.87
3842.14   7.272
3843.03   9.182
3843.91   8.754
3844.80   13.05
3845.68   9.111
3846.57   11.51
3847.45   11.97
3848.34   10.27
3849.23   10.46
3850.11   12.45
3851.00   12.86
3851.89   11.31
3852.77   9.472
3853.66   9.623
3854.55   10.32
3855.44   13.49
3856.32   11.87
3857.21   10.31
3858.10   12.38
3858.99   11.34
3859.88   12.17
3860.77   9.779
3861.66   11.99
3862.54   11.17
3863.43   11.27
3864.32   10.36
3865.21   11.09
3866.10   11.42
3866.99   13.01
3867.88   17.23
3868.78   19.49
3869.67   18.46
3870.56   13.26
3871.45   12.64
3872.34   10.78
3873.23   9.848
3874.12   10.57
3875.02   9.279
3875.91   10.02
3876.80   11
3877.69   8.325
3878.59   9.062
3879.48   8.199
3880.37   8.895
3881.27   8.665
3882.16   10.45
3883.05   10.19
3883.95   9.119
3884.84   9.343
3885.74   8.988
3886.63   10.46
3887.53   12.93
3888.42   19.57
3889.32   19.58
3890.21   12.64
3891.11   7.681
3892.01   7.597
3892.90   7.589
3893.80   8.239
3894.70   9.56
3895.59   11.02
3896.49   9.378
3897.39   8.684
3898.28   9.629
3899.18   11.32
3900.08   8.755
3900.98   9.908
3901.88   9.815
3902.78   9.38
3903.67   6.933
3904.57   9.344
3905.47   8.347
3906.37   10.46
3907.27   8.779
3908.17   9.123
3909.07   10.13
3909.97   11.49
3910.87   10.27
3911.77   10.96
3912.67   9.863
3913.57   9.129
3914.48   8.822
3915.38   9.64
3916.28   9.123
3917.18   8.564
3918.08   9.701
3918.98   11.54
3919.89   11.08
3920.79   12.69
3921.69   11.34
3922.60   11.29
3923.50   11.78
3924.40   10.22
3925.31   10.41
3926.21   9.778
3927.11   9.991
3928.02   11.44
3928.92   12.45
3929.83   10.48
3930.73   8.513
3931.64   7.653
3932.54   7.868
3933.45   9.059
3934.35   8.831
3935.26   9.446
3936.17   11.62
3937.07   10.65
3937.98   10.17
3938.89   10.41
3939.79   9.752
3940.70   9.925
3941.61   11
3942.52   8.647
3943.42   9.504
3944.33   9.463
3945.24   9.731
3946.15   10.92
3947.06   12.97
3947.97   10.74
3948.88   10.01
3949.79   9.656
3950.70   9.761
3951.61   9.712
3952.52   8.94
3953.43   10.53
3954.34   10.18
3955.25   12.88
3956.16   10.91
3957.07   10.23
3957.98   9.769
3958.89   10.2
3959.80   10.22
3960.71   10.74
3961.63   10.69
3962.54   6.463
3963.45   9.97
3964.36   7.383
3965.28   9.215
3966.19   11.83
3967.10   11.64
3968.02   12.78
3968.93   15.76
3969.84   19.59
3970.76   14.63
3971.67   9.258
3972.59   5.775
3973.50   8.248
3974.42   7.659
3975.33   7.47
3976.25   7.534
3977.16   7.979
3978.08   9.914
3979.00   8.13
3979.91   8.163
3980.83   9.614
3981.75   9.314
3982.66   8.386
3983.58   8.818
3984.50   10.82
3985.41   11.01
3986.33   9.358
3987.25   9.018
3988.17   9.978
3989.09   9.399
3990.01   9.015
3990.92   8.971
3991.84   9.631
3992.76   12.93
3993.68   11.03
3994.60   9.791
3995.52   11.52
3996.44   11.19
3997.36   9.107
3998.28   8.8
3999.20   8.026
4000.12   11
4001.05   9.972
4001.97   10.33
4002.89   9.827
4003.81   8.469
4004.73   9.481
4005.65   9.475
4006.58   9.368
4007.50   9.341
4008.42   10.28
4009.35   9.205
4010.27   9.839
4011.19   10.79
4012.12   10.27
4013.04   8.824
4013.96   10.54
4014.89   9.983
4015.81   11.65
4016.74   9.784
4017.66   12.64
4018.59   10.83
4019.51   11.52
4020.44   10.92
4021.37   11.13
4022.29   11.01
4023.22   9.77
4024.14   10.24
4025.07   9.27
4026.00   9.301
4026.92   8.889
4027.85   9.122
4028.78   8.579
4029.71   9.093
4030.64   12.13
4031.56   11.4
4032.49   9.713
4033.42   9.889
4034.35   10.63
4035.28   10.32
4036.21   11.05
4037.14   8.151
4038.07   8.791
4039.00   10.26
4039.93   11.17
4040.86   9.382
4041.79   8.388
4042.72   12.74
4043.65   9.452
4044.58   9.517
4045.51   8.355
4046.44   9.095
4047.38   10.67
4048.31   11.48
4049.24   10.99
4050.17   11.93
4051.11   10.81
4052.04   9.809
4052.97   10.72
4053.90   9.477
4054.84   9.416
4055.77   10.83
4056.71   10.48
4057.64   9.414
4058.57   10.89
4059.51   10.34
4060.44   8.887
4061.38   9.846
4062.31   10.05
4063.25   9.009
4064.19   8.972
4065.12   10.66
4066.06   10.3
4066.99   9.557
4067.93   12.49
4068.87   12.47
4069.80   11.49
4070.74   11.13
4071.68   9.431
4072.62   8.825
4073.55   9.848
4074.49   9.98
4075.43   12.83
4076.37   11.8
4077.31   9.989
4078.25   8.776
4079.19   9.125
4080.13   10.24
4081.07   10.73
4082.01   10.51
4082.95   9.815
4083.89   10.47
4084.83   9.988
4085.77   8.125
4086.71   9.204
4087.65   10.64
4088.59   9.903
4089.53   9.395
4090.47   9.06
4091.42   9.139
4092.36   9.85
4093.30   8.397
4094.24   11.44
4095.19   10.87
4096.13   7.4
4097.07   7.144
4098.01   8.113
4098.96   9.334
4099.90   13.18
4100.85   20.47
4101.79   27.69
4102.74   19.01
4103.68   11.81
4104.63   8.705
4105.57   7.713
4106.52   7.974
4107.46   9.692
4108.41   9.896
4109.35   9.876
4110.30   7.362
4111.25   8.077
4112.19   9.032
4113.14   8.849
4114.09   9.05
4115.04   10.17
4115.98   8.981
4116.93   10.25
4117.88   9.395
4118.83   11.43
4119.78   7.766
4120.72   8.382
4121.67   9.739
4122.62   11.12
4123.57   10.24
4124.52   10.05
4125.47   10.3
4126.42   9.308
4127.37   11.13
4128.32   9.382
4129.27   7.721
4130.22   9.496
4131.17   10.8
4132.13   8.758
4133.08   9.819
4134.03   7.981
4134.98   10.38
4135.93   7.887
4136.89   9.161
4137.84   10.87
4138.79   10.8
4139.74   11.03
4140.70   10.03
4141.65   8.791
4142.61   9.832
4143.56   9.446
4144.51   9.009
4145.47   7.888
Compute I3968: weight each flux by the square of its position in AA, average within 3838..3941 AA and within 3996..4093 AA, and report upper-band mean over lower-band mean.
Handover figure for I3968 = 1.0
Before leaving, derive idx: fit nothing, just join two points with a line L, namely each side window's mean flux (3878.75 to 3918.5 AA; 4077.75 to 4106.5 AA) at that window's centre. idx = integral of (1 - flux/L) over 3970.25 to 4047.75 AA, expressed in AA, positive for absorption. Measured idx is 4.9 AA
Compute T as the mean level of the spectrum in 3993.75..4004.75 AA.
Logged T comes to 9.85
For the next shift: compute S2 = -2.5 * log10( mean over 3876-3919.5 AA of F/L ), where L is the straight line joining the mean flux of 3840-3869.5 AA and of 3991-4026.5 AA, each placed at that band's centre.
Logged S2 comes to 0.12 mag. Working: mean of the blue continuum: 11.5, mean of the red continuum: 10.2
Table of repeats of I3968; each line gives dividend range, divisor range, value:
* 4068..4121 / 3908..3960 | 1.10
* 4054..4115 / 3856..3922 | 1.07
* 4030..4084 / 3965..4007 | 1.06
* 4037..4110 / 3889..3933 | 1.14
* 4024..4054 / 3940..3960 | 1.02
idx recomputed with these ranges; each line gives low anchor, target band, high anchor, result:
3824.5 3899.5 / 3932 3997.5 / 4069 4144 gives 2.5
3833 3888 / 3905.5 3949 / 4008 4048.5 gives 1.7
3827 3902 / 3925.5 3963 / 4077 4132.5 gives 1.5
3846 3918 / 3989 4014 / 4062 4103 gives 2.1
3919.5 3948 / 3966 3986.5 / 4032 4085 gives 0.2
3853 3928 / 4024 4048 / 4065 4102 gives 1.8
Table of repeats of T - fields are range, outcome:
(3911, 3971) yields 10.5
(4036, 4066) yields 10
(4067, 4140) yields 10.2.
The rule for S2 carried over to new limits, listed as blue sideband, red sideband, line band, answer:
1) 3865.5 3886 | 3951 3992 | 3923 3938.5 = 0.050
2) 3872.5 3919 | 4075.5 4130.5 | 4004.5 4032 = -0.004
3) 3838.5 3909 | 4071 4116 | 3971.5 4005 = 0.134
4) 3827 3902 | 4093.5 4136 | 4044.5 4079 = 0.009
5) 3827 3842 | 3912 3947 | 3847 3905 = -0.160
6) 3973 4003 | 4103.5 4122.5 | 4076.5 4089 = -0.068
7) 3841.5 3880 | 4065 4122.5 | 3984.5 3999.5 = 0.086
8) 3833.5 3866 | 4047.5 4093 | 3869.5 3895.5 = -0.019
